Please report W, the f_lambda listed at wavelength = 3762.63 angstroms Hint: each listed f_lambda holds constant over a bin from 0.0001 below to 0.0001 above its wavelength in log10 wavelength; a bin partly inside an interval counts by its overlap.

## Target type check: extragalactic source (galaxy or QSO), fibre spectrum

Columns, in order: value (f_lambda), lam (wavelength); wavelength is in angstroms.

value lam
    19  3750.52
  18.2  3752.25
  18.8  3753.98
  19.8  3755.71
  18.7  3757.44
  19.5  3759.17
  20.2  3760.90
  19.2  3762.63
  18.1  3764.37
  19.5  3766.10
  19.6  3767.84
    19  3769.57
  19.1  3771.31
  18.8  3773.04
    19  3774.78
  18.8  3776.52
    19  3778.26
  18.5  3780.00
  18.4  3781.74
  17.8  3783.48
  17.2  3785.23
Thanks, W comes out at 19.2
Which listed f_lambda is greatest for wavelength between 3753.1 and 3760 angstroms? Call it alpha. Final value 19.8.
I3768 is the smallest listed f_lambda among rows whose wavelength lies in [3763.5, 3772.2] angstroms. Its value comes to 18.1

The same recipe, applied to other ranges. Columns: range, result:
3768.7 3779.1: 18.8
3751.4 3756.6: 18.2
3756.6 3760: 18.7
